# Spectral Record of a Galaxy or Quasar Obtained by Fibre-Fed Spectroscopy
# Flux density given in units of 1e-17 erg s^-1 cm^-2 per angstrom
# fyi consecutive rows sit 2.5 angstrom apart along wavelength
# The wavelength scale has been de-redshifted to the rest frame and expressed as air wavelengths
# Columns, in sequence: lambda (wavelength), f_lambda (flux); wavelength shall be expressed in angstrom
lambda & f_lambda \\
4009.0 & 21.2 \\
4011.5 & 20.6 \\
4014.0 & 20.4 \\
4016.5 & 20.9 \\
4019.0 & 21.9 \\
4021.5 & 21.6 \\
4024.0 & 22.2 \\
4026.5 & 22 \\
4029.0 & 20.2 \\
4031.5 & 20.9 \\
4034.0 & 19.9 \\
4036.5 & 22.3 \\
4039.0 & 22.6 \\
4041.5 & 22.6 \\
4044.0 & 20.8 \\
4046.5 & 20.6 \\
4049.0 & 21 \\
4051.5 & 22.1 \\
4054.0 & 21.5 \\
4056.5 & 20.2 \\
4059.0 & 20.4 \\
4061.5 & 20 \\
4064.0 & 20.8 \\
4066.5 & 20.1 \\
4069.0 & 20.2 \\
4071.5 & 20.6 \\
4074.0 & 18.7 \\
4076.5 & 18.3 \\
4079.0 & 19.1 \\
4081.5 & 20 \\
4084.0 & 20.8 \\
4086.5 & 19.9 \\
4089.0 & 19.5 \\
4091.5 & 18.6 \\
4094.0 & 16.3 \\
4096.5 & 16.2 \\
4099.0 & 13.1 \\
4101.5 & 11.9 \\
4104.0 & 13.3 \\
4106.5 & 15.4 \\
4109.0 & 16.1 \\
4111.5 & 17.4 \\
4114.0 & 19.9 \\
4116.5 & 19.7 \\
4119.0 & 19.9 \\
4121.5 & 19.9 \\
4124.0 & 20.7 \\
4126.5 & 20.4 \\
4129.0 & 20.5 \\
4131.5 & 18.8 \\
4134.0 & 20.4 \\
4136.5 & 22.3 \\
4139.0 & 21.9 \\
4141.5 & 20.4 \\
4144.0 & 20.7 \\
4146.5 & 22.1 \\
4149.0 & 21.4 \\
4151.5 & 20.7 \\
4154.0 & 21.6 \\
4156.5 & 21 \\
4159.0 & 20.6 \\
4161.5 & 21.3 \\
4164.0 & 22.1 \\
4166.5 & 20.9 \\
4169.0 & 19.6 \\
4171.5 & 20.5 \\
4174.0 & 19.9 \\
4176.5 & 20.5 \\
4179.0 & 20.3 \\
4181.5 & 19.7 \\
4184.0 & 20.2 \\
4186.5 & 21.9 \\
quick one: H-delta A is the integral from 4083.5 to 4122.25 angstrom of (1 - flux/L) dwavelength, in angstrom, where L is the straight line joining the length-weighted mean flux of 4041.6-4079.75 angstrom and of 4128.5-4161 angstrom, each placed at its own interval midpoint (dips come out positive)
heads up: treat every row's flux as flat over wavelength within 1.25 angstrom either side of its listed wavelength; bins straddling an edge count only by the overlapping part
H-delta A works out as 6.4 angstrom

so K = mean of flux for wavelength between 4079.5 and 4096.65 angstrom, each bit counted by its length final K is 18.9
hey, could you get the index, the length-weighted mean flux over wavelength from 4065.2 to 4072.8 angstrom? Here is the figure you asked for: 20.3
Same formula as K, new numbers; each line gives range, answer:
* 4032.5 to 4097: 20.2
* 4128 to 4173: 20.9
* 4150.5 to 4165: 21.2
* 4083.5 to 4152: 18.8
